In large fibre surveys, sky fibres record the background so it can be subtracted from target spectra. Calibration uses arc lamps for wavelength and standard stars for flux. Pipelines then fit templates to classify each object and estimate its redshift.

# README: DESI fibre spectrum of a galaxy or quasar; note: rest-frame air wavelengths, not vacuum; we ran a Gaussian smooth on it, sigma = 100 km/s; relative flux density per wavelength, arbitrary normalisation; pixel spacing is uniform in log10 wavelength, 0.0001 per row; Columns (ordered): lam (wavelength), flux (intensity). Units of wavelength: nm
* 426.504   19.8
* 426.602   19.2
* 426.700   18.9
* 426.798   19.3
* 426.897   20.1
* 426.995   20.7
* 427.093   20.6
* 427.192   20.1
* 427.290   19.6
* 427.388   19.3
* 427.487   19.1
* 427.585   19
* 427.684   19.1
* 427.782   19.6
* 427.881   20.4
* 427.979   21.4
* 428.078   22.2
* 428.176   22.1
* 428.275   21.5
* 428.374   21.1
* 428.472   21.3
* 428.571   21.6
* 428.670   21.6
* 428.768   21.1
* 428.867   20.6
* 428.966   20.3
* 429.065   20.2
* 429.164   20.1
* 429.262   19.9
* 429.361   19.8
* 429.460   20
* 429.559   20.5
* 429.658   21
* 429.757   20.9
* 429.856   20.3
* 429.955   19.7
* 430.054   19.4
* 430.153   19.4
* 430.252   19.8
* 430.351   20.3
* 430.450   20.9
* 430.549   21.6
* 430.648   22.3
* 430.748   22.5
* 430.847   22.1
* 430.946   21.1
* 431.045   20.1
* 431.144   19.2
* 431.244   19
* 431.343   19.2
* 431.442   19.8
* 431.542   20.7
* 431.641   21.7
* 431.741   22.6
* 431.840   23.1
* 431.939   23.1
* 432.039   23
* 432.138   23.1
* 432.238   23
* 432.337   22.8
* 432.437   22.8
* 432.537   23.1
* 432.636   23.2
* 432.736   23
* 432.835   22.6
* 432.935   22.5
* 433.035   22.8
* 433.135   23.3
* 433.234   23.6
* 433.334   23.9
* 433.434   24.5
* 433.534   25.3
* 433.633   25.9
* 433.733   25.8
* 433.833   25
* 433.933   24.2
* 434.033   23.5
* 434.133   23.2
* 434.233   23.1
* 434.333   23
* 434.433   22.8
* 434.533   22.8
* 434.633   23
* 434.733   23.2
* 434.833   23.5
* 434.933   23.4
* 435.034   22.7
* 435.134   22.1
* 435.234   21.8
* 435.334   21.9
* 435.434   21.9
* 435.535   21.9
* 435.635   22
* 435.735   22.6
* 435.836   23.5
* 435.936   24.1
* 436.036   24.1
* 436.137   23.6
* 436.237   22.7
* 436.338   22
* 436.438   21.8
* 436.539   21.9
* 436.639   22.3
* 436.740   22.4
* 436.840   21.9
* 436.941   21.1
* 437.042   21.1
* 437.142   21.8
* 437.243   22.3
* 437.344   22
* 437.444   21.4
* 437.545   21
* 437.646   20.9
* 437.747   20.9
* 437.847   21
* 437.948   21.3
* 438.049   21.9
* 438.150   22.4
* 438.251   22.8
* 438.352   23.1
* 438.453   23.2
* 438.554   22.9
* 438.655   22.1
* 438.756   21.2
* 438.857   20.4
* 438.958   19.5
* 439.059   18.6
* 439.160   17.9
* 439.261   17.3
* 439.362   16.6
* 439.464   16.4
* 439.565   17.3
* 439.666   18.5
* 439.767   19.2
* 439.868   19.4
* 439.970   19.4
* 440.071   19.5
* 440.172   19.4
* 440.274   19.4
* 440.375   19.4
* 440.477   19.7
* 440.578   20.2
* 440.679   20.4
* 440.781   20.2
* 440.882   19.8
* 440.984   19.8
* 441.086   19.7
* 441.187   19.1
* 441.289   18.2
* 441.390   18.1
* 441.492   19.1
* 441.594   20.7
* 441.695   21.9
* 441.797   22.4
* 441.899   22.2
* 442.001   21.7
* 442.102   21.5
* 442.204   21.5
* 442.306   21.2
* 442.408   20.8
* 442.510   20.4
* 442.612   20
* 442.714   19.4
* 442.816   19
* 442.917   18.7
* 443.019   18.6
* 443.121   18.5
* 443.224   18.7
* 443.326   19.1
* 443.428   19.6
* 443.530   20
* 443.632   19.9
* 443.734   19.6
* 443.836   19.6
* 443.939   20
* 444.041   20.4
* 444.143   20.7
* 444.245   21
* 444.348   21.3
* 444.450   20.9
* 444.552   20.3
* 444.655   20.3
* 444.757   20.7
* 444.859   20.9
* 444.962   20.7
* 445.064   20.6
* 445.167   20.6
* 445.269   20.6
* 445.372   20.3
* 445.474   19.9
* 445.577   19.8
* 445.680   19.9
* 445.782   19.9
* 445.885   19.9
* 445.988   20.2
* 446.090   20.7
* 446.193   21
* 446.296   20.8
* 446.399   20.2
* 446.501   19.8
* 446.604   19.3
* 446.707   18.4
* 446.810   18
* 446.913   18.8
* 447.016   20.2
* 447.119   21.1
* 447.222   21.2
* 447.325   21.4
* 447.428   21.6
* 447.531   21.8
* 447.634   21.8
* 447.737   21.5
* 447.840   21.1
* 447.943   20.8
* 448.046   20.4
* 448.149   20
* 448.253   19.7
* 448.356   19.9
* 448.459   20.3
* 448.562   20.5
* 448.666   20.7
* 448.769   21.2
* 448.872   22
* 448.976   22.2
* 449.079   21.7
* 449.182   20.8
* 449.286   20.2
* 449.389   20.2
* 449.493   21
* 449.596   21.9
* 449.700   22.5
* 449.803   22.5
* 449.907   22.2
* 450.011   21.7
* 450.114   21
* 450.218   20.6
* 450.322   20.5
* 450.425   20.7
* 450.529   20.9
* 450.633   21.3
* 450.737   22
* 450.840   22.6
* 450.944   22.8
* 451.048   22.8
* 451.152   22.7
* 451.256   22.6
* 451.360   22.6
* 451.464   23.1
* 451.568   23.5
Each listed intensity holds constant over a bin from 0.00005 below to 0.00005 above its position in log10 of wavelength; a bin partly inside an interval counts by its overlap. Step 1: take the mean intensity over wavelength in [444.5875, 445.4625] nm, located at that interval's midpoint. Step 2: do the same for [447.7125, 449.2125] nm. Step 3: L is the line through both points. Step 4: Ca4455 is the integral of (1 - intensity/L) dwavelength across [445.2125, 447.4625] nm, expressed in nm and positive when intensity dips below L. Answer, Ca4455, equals 0.059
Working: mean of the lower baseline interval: 20.6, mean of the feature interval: 20.1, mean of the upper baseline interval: 20.9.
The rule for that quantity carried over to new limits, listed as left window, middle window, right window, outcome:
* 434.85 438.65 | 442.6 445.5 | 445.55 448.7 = 0.12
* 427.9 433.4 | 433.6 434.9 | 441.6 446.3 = -0.16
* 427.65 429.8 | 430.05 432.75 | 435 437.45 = -0.03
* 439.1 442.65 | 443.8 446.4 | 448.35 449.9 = 0.00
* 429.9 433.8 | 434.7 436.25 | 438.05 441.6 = -0.13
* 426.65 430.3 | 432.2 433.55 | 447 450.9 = -0.18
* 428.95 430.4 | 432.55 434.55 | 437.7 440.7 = -0.36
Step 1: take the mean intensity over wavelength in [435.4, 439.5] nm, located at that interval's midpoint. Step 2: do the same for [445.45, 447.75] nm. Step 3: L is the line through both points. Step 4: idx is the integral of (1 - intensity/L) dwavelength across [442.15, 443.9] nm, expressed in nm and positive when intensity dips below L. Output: 0.090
